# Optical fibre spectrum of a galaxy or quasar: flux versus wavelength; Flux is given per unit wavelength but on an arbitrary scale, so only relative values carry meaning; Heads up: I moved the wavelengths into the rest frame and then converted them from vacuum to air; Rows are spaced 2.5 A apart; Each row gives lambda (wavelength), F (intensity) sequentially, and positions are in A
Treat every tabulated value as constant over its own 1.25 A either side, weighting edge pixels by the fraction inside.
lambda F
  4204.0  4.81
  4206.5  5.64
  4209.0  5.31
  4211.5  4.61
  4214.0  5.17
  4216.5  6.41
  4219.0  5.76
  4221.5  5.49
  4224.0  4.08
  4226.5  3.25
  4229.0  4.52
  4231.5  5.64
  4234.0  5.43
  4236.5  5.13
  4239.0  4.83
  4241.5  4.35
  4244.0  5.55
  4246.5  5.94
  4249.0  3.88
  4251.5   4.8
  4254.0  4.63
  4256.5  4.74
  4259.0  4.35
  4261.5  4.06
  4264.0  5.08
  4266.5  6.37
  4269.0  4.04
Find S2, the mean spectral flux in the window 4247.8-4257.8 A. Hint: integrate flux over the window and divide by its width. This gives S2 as 4.51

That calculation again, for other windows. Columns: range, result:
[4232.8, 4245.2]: 5.05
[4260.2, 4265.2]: 4.56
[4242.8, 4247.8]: 5.73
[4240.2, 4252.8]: 4.9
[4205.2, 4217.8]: 5.43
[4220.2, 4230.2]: 4.34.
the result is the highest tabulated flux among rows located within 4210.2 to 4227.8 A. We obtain 6.41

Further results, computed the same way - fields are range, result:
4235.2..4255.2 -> 5.94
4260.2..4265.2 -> 5.08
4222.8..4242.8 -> 5.64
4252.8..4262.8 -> 4.74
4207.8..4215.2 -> 5.31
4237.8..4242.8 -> 4.83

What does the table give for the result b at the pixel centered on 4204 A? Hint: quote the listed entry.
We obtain 4.81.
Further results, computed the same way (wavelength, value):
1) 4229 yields 4.52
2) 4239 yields 4.83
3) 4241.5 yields 4.35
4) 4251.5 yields 4.8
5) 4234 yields 5.43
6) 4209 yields 5.31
